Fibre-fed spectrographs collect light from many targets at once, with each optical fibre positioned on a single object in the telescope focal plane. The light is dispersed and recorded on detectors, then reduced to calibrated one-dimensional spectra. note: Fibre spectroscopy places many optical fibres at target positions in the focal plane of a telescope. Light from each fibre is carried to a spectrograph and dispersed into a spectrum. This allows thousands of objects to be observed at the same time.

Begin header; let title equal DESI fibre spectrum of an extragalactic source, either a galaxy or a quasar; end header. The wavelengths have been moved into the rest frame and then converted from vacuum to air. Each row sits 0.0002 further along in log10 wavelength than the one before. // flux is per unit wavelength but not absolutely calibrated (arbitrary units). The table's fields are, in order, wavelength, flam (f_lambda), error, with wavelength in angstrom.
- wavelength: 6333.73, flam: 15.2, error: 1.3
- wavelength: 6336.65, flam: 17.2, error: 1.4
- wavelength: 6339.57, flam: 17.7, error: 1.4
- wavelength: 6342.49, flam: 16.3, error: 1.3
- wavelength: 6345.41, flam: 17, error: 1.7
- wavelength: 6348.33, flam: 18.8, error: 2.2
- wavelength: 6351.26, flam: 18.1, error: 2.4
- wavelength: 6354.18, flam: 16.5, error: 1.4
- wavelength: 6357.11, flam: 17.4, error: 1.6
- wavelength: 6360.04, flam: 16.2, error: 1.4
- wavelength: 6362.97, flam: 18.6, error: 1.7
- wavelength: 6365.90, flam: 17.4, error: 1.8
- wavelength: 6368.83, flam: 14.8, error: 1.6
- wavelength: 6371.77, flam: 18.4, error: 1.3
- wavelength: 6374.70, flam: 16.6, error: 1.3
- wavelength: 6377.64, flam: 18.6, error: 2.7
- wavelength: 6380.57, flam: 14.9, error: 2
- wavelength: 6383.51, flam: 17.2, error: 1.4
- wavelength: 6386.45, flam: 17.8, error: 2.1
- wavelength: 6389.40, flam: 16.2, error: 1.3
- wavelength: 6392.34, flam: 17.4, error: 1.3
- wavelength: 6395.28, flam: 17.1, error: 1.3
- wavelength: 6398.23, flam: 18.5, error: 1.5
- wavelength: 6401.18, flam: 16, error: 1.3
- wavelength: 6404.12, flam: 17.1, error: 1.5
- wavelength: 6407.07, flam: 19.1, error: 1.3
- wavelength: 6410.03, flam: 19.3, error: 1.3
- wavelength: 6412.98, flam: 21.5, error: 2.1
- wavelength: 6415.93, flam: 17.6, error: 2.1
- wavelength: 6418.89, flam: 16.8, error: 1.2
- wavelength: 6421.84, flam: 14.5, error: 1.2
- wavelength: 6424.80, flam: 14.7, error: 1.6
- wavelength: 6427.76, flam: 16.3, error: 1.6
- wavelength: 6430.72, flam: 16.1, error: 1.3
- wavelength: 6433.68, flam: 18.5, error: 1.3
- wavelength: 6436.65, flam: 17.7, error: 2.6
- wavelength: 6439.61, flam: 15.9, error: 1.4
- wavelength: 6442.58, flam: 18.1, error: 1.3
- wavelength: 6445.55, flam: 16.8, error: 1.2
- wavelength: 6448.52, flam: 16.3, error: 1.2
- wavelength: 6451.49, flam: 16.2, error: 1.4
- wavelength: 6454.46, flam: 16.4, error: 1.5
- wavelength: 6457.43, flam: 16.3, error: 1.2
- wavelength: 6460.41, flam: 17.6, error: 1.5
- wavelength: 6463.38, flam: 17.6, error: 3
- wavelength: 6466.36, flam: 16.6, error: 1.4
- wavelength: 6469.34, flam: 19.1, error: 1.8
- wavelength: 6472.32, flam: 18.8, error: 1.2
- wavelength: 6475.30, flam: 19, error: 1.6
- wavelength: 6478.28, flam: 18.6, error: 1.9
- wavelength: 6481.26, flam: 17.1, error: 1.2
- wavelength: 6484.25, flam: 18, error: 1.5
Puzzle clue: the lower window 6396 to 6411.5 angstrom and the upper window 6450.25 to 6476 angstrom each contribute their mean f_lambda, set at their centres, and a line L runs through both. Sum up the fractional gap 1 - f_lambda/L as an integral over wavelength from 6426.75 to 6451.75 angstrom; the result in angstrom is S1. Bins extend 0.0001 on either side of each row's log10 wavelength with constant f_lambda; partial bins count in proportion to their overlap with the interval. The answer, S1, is 1.1 angstrom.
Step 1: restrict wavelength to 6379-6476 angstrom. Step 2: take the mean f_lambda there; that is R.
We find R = 17.2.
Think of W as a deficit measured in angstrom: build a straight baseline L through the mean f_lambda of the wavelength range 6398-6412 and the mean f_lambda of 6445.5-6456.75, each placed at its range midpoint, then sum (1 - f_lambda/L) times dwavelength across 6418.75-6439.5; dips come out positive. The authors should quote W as 1.04 angstrom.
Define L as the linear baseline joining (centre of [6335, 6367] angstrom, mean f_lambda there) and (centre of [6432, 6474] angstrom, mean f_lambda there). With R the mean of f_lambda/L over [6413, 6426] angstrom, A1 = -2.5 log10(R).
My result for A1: 0.05 mag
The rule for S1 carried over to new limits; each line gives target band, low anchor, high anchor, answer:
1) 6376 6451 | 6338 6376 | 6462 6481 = 2.21 angstrom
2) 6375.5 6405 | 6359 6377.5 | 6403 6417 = 1.69 angstrom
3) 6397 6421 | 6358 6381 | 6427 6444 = -1.46 angstrom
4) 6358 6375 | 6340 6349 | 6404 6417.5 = 0.80 angstrom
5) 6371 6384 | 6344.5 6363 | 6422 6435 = -0.02 angstrom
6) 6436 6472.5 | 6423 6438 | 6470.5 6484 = 0.79 angstrom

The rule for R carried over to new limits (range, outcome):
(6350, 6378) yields 17.2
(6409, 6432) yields 17.1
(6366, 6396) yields 16.9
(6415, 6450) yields 16.6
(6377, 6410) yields 17.3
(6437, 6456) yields 16.7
